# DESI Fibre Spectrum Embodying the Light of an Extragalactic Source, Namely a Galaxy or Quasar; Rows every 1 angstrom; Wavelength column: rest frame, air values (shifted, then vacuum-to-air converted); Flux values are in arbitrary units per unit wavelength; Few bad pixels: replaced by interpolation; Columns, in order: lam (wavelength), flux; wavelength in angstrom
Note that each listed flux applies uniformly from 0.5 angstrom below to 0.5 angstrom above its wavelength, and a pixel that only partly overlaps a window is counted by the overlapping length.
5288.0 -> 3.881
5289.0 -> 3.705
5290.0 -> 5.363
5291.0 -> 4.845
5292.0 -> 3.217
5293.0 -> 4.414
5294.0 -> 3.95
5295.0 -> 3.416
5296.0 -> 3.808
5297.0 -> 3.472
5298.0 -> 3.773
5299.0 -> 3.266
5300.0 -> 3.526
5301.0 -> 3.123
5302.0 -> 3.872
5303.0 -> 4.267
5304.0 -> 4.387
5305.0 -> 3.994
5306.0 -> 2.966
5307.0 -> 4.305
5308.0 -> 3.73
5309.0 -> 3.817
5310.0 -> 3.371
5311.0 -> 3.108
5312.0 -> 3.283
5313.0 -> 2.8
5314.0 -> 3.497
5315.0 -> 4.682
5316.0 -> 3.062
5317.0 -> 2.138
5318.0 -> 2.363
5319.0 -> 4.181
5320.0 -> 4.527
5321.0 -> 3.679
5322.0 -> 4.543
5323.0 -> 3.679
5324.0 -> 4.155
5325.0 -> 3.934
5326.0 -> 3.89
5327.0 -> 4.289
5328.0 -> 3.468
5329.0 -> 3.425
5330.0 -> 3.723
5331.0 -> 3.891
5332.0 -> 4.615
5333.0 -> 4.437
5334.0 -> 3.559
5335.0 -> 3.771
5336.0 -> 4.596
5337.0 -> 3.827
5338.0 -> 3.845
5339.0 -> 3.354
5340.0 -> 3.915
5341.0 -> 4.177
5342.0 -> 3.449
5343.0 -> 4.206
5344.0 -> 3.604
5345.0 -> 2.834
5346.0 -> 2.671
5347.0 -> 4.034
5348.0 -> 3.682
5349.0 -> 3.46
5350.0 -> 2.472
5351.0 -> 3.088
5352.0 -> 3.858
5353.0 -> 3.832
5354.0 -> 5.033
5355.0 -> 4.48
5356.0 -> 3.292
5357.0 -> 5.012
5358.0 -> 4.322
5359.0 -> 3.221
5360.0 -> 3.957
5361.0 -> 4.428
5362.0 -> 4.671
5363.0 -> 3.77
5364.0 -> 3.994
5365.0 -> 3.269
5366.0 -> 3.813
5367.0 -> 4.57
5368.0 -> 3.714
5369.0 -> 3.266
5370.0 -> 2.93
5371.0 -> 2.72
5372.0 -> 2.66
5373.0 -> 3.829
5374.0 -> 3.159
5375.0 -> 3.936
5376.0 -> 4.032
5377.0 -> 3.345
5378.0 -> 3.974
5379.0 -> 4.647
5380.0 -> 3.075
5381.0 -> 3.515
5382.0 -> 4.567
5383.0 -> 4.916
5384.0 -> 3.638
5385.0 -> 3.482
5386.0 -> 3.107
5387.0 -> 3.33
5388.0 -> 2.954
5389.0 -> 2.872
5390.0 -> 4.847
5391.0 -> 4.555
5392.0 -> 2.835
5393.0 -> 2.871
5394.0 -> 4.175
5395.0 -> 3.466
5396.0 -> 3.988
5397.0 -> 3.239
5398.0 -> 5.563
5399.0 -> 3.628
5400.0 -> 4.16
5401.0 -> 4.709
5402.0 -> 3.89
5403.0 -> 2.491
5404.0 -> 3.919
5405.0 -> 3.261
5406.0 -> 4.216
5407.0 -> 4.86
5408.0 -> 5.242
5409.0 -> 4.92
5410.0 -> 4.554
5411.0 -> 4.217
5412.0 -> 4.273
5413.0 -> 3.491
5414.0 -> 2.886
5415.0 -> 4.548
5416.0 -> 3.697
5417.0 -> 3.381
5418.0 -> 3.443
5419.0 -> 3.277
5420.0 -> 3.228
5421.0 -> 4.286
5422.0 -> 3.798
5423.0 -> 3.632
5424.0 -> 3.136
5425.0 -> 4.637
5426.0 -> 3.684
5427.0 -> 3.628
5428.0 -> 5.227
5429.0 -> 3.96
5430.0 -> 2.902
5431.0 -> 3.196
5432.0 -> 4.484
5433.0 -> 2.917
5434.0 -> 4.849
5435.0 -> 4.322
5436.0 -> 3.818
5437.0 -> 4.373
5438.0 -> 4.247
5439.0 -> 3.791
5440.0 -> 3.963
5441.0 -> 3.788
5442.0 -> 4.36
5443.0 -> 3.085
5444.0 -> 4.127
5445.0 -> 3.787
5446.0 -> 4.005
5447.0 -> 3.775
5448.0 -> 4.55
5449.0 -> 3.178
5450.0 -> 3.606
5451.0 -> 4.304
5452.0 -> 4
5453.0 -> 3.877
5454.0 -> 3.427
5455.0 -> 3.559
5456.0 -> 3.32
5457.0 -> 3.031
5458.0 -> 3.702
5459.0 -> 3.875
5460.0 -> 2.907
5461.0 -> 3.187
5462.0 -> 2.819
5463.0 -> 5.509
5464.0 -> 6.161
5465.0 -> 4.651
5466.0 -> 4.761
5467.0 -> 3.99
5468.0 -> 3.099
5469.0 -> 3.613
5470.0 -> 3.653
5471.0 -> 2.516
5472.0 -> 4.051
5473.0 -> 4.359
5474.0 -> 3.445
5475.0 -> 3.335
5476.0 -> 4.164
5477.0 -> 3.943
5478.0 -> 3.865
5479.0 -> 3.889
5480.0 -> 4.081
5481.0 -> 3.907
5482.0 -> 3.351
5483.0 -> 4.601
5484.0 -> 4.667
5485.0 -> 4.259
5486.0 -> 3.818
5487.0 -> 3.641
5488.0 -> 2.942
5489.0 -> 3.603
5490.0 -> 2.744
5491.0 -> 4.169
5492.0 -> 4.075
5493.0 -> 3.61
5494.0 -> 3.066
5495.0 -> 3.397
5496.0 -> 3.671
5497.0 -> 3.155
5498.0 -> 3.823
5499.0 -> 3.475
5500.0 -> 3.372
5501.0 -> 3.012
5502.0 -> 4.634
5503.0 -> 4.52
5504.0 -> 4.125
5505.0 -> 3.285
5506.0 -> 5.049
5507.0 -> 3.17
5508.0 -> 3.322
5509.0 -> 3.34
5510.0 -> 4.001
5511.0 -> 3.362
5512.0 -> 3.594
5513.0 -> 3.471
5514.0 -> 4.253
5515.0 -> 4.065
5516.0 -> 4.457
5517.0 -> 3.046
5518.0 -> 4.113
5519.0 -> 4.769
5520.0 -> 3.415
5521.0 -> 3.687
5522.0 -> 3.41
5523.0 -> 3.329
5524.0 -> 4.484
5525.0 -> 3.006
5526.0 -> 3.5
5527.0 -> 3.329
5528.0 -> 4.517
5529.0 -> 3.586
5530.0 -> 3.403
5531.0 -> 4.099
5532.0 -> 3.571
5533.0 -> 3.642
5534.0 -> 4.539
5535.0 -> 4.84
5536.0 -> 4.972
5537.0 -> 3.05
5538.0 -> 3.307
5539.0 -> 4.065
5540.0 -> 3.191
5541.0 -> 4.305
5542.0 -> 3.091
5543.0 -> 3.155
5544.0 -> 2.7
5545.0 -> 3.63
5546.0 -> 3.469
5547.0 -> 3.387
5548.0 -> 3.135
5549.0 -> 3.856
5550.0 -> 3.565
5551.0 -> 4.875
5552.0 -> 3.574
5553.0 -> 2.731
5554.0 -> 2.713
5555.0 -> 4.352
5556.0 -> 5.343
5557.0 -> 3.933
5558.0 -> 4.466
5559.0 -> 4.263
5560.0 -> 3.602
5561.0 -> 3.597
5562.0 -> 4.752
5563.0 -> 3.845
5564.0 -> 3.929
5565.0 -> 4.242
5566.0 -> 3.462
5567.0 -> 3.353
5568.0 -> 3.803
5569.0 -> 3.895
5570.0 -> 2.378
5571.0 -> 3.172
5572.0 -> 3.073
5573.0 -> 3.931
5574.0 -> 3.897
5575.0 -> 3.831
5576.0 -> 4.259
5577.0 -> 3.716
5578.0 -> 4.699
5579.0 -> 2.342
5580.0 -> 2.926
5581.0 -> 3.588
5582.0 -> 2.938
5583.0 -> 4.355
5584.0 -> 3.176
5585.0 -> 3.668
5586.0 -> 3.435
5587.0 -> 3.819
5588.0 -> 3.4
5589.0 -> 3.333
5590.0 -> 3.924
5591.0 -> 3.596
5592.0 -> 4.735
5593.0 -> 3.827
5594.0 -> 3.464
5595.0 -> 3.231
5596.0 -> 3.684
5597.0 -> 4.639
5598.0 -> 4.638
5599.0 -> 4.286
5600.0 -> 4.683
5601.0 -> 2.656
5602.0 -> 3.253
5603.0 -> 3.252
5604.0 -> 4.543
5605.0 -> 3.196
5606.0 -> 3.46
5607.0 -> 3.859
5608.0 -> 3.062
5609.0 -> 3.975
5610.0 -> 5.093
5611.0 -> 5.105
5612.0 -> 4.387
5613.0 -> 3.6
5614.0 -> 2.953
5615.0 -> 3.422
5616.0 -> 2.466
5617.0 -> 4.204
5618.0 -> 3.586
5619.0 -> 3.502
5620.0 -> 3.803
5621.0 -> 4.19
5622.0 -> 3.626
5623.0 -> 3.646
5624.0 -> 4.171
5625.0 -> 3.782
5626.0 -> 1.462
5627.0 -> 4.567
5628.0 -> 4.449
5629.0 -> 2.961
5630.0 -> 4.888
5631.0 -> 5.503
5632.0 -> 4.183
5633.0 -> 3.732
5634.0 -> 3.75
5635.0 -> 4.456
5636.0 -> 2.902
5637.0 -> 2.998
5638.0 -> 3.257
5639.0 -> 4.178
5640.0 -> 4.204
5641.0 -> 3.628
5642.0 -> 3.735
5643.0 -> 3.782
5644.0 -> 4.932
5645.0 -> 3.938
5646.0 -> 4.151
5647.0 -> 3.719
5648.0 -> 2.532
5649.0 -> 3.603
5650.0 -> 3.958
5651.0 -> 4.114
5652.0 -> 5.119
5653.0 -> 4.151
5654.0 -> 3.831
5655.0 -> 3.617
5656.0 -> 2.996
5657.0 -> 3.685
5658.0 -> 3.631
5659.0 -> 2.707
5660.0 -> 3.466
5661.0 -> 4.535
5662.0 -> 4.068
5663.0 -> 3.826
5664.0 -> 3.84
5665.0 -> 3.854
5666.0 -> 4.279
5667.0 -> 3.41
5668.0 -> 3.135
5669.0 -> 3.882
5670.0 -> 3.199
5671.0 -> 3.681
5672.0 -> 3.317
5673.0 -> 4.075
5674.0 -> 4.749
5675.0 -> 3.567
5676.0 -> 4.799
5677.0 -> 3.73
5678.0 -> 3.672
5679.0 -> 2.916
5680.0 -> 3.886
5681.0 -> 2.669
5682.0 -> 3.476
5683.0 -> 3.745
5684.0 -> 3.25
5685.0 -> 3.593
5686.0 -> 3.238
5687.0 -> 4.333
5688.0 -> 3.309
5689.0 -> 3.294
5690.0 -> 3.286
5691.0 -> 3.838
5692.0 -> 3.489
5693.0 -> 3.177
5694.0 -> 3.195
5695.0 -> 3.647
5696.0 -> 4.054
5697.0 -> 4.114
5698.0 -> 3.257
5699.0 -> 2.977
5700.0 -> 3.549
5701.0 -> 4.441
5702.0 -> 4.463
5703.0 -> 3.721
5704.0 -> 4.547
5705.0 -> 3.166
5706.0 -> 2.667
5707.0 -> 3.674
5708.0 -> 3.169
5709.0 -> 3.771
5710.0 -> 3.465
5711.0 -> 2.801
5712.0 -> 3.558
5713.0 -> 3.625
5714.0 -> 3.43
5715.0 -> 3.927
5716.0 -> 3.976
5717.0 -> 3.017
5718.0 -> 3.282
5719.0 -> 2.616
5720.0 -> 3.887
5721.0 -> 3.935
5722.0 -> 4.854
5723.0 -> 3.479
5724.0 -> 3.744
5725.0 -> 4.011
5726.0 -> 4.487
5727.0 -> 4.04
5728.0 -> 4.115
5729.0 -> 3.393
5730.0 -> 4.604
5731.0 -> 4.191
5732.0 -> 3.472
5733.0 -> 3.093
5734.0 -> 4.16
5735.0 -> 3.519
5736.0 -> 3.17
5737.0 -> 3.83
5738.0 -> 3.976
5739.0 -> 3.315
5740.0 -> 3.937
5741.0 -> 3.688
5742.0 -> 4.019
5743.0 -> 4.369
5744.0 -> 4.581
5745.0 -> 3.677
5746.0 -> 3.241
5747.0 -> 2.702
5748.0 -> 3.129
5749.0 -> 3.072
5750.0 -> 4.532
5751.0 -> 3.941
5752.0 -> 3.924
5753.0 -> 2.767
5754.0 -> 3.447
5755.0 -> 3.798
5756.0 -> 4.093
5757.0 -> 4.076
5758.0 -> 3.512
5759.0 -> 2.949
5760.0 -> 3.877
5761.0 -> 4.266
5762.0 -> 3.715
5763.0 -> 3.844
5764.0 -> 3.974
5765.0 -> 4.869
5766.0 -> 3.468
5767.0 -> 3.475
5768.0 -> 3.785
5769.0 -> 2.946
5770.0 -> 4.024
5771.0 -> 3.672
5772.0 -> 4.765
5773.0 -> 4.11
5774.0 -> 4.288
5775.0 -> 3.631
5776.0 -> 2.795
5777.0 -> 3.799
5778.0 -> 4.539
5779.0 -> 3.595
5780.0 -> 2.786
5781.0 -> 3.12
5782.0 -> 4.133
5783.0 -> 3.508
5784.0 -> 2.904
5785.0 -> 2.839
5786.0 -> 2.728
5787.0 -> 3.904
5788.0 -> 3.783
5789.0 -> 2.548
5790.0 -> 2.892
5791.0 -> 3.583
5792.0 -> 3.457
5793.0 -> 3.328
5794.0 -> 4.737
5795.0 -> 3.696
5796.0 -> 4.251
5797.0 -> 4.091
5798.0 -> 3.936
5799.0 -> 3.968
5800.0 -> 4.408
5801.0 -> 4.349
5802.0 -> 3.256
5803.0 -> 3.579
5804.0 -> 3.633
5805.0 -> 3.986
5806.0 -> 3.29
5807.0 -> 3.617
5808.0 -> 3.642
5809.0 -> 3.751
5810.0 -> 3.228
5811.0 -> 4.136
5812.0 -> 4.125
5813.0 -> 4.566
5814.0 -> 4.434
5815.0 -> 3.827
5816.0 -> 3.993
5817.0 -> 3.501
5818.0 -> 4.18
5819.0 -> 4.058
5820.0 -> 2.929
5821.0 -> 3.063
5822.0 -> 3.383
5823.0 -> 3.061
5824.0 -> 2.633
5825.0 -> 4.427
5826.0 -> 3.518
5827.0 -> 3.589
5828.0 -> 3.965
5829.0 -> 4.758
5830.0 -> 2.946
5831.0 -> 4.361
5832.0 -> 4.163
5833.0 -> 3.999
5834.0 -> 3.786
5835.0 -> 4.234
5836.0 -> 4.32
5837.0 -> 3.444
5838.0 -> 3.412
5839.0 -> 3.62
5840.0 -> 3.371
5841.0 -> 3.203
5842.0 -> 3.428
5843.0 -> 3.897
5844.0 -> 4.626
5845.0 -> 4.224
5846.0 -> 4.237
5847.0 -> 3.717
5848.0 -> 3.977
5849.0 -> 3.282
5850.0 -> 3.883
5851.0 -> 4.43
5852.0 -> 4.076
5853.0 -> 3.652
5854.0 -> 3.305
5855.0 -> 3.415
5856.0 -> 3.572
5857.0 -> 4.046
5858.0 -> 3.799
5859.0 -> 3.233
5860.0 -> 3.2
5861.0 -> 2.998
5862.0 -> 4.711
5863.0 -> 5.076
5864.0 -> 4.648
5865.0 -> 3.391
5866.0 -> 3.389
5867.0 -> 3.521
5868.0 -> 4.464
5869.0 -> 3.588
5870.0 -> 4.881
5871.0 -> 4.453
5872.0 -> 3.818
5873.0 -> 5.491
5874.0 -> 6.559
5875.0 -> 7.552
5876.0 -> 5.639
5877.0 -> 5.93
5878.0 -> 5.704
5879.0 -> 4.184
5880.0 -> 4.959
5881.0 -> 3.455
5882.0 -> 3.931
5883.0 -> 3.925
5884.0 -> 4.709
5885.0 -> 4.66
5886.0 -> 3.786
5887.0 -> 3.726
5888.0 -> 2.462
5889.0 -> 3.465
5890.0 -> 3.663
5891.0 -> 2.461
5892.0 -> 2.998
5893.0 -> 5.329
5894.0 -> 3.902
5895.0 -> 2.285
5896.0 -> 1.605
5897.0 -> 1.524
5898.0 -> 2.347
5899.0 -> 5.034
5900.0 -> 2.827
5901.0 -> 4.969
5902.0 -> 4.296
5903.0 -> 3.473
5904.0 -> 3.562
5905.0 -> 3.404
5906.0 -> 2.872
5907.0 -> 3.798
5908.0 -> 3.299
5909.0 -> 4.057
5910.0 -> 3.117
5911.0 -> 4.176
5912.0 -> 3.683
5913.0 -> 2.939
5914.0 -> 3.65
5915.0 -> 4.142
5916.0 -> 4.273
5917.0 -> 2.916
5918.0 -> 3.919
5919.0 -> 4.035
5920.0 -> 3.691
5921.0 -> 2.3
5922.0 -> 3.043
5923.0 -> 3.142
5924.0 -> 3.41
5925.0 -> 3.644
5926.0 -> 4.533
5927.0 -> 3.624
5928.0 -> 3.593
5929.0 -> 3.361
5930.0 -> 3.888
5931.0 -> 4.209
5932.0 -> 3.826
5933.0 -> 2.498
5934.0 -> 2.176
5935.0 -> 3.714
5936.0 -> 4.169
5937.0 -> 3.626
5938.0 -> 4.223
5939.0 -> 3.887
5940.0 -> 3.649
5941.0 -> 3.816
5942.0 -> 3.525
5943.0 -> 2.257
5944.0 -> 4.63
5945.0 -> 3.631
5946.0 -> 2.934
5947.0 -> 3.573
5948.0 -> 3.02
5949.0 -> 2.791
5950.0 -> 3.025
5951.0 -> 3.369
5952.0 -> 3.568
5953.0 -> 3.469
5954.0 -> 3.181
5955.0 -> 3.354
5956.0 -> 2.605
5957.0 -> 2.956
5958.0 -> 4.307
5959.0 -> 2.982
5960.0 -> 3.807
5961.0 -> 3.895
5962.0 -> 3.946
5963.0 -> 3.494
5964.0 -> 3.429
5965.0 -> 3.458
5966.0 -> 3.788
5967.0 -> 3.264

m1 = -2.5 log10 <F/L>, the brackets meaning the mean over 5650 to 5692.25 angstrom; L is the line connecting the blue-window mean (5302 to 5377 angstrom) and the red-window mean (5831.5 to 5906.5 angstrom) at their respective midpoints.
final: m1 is 0.05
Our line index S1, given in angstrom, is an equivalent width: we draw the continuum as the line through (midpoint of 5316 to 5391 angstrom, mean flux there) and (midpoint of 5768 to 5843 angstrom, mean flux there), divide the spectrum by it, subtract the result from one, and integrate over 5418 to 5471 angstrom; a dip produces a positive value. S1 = -1.6 angstrom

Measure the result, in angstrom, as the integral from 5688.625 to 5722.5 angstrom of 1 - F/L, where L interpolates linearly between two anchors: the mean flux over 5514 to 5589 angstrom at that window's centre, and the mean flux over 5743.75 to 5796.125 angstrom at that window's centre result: 0.7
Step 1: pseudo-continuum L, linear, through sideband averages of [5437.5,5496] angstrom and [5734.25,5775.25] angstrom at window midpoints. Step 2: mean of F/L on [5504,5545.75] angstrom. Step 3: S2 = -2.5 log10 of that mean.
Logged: 0.02 mag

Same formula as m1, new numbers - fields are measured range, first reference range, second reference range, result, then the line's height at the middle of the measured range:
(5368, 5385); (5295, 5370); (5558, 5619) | 0.03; 3.75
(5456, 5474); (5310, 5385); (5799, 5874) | -0.02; 3.77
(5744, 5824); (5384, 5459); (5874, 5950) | 0.02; 3.74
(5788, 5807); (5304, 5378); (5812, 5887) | 0.08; 4.02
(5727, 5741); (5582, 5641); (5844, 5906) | 0.03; 3.88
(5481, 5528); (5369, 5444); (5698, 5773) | 0.02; 3.79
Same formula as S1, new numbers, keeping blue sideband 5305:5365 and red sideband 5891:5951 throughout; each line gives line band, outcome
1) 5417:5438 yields -0.7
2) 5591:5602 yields -0.9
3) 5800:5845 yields -3.1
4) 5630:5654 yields -2.3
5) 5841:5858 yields -1.6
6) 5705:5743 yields -1.1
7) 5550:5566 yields -1.4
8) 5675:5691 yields 0.2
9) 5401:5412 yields -1.4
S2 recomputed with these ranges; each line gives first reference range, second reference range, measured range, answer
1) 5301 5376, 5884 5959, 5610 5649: -0.061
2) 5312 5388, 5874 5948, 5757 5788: 0.018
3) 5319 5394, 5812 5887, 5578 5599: 0.066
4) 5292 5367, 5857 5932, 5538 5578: 0.027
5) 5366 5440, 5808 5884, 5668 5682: 0.079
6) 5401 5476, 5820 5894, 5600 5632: 0.041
